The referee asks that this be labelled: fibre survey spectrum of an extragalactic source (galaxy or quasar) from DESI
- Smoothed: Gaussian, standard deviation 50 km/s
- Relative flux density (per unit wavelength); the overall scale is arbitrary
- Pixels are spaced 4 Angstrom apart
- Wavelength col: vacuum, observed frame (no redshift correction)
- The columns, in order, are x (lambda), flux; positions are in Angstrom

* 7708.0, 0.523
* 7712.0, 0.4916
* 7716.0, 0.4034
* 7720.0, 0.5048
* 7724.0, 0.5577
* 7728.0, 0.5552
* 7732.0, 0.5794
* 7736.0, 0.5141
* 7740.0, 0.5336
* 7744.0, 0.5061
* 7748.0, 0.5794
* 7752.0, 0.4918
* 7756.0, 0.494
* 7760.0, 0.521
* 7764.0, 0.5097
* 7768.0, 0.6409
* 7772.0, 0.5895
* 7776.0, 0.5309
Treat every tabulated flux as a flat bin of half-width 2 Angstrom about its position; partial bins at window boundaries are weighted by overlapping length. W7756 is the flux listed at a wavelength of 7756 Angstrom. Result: 0.494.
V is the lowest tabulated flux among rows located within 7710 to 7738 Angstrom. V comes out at 0.4034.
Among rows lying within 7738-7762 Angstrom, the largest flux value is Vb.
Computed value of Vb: 0.5794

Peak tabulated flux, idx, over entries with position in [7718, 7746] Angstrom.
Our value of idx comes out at 0.5794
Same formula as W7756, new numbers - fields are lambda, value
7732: 0.5794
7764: 0.5097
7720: 0.5048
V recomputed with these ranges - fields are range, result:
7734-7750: 0.5061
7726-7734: 0.5552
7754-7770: 0.494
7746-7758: 0.4918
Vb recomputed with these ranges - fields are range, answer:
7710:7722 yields 0.5048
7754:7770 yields 0.6409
